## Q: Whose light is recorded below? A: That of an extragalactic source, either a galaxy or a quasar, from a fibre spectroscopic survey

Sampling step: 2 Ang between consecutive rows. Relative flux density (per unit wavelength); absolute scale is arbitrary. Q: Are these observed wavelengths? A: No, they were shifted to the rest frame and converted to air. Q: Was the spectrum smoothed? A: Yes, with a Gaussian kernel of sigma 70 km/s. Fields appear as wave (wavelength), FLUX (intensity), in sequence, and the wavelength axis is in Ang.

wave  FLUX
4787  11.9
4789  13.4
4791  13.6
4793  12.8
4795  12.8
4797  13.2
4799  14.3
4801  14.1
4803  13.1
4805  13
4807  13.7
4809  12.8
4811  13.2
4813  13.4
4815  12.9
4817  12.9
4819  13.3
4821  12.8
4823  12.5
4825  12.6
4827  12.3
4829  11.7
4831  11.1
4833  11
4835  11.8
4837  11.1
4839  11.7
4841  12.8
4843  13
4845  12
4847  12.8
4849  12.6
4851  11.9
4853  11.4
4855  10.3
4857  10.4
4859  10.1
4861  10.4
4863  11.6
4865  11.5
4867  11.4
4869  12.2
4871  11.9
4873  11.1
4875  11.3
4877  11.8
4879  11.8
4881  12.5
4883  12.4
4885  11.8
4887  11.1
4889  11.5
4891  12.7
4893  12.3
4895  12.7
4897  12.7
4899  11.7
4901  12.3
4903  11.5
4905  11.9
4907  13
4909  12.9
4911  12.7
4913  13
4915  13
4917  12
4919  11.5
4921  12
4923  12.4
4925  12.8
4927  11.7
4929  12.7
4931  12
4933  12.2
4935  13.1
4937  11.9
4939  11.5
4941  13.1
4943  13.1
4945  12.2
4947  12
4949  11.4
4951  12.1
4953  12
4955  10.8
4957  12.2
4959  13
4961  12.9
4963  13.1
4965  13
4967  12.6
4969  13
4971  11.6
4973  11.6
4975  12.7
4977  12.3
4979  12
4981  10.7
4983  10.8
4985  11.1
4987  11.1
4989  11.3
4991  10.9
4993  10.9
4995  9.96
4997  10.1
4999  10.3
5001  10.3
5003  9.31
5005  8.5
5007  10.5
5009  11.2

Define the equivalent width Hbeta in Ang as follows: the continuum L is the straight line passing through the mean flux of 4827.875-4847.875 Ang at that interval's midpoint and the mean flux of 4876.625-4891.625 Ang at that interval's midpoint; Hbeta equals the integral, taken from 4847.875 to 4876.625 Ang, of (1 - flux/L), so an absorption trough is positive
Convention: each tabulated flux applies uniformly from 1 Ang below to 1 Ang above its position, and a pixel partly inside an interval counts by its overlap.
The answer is 1.47 Ang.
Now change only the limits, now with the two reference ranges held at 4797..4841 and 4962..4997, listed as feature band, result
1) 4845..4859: 1.1 Ang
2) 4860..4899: 1.4 Ang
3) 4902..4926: -0.7 Ang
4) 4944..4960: -0.2 Ang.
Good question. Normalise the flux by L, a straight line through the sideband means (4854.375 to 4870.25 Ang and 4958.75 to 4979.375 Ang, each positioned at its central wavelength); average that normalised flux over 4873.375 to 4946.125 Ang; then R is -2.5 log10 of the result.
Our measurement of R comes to -0.05 mag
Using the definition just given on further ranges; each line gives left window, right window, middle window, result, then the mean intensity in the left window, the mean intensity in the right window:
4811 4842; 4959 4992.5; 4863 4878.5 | 0.05 mag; 12.3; 11.9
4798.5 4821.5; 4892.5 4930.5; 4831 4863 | 0.12 mag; 13.3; 12.4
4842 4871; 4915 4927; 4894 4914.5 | -0.04 mag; 11.6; 12.2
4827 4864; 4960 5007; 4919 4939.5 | -0.08 mag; 11.6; 11.3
